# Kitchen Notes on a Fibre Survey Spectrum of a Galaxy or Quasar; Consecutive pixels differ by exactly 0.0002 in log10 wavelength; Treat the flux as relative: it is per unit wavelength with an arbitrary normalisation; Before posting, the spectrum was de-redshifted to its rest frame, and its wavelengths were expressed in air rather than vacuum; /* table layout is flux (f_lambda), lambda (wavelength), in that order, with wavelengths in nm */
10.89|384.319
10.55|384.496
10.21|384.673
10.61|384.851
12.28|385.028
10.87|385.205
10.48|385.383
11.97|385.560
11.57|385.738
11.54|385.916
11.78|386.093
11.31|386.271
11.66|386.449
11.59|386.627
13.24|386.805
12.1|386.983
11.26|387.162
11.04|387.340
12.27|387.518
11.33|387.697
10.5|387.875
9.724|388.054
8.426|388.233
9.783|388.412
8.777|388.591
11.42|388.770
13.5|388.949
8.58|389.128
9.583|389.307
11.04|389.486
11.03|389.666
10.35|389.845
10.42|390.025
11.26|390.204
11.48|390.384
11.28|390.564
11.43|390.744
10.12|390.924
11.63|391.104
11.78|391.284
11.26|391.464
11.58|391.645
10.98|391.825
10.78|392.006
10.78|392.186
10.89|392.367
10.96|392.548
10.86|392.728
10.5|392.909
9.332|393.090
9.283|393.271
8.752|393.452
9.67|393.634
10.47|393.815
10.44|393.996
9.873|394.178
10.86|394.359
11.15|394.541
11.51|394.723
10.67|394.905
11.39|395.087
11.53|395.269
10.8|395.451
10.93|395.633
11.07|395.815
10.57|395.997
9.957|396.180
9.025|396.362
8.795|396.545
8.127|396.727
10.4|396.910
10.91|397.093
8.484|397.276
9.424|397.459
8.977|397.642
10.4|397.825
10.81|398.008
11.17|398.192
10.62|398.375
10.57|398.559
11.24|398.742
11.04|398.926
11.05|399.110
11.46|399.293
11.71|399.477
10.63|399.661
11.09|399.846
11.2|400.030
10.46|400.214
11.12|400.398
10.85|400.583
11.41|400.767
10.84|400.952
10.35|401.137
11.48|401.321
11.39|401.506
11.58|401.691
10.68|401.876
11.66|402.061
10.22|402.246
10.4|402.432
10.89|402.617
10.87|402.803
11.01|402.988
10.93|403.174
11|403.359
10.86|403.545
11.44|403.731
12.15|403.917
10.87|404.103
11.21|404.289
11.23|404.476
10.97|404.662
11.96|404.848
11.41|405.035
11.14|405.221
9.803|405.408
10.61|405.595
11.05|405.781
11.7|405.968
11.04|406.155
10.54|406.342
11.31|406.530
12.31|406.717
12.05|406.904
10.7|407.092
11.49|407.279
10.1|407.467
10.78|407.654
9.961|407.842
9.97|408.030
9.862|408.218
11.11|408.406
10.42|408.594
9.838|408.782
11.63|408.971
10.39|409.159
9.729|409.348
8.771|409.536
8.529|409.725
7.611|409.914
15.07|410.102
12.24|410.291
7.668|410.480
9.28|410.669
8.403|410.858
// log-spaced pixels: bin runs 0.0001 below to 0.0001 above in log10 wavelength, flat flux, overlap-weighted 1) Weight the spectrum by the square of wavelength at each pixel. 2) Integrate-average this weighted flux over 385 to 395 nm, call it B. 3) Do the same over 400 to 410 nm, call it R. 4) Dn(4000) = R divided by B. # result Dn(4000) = 1.07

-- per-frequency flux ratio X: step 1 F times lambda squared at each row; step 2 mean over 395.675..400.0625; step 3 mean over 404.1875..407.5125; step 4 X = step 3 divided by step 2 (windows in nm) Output 1.1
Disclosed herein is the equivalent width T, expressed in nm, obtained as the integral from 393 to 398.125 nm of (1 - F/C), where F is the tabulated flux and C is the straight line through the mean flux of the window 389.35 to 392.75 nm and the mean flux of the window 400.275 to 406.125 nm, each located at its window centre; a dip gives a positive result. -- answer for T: 0.42 nm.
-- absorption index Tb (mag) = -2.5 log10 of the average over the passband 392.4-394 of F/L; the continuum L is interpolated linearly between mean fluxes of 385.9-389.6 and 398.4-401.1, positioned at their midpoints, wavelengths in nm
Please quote 0.098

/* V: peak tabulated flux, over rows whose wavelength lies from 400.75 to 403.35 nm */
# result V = 11.66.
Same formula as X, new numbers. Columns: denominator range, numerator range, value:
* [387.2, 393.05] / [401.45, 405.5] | 1.10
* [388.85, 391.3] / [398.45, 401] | 1.06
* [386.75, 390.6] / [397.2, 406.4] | 1.08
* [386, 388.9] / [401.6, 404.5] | 1.08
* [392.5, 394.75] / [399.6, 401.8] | 1.12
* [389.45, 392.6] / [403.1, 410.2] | 1.06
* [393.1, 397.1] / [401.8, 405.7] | 1.12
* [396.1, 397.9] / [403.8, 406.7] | 1.23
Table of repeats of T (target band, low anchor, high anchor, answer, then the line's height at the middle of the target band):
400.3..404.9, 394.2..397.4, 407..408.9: -0.31 nm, 10.4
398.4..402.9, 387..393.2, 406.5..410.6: -0.16 nm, 10.6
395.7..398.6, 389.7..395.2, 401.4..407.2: 0.25 nm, 10.9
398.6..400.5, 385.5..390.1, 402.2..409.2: -0.02 nm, 11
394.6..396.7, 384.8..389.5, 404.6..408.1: 0.10 nm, 11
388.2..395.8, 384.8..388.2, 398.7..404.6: 0.41 nm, 11.3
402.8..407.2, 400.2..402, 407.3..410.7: -0.23 nm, 10.6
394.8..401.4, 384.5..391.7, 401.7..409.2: 0.25 nm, 11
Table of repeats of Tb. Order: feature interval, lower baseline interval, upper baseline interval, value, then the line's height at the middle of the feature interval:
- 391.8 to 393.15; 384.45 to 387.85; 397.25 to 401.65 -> 0.05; 11.1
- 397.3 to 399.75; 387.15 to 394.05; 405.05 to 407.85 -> 0.02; 10.8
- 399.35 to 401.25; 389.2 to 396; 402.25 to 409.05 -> -0.01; 10.9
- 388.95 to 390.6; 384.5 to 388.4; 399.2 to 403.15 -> 0.04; 11.1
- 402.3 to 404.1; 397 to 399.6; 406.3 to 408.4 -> -0.03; 10.7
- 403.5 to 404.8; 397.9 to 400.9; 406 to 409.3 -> -0.04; 10.9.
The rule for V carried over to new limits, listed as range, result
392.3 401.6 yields 11.71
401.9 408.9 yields 12.31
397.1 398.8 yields 11.24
